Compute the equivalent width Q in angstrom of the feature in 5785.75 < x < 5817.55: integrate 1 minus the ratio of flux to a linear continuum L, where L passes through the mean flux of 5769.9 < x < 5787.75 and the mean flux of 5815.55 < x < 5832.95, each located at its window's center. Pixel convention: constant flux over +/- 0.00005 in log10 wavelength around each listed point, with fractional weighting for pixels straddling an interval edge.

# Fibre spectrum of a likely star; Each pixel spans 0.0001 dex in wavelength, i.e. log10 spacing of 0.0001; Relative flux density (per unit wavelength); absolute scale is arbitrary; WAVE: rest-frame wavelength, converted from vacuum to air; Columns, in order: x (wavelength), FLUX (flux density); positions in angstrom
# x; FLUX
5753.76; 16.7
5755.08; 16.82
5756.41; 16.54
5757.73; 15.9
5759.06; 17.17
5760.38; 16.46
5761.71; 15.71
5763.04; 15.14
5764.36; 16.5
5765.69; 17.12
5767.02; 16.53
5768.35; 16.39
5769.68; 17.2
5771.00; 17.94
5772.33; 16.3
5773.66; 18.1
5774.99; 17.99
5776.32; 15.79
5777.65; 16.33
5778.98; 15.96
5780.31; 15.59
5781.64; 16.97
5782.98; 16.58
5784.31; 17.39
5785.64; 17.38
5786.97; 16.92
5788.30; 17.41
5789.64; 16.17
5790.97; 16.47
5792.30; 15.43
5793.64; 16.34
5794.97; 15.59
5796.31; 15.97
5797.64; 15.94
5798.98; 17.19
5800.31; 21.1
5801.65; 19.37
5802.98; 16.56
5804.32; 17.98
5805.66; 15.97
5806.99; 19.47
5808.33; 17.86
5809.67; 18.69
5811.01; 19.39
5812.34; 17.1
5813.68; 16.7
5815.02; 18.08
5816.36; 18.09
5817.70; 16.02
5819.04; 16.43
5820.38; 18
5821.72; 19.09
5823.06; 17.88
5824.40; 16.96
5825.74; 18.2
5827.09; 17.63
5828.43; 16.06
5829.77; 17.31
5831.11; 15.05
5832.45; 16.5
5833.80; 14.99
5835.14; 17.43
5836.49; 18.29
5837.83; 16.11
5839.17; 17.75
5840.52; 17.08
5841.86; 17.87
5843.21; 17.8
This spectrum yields -0.6 angstrom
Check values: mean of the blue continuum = 16.9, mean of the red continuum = 17.2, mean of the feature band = 17.4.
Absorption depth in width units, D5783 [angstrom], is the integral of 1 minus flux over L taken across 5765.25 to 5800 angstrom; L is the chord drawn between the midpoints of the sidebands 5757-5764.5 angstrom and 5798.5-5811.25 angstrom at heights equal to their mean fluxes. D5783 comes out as 1.04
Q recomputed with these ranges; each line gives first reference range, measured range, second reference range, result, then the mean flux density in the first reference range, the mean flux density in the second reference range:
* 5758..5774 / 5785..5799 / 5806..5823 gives 0.7 angstrom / 16.7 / 17.9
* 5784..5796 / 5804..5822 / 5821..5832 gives -0.8 angstrom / 16.5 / 17.3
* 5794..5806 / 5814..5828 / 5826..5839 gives -0.6 angstrom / 17.3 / 16.7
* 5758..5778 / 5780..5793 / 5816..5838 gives 0.1 angstrom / 16.7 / 17.1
